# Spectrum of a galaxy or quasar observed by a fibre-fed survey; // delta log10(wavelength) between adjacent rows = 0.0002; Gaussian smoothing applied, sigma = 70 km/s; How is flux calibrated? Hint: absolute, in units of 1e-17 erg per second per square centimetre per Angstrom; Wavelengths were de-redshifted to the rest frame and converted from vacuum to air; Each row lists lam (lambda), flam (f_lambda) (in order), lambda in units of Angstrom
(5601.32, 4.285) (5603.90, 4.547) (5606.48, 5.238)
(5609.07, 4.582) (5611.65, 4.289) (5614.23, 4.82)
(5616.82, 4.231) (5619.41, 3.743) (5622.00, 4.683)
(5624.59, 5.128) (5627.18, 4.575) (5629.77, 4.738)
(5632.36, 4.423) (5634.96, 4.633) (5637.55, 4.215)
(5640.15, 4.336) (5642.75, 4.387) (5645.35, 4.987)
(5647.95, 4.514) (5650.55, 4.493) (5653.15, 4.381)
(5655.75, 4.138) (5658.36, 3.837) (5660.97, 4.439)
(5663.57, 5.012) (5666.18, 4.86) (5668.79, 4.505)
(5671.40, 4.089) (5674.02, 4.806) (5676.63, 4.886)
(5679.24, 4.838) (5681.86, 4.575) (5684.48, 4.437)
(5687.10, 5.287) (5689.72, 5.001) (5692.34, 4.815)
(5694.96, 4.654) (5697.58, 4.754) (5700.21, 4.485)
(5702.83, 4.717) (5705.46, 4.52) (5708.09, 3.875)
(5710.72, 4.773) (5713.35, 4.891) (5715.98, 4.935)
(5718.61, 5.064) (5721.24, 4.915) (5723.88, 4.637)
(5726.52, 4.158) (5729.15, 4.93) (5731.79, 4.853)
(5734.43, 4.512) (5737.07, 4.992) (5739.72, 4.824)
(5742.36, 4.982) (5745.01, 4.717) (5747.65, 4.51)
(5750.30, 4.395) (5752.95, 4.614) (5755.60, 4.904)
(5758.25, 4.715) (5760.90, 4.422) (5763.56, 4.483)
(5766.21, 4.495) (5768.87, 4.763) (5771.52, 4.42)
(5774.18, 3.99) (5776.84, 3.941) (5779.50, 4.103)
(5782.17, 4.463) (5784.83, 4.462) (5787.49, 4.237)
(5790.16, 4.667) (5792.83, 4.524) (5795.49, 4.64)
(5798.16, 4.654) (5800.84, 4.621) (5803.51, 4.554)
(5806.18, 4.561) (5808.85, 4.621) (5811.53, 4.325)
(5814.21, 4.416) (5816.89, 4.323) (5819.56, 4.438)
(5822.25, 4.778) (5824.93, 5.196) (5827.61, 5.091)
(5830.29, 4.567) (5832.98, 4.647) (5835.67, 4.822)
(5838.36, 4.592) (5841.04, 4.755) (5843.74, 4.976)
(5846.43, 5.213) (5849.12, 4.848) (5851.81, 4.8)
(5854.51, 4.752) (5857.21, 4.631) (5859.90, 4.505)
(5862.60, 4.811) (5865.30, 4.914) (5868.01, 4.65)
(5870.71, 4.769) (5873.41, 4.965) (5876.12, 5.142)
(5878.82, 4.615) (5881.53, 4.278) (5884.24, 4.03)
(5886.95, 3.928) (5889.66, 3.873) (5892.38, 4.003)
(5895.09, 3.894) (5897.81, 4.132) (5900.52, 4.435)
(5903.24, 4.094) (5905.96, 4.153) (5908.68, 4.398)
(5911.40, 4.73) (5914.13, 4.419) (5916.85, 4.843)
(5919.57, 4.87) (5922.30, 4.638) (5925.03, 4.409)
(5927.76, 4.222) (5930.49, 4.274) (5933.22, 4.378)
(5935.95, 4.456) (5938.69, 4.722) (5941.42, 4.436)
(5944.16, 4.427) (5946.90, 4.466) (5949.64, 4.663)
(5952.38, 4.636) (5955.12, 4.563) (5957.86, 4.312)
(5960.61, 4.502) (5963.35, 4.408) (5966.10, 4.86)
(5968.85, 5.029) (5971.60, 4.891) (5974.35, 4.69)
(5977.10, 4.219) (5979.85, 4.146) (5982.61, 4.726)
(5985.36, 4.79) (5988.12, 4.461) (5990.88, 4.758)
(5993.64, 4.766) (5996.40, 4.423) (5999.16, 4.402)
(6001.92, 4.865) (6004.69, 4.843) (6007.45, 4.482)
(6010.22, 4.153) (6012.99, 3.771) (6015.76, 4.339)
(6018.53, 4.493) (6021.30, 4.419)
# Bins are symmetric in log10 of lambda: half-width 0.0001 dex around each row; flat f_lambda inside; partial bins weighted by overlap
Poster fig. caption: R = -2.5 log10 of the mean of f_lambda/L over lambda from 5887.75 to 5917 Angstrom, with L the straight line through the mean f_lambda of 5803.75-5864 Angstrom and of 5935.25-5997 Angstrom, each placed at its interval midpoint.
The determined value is 0.10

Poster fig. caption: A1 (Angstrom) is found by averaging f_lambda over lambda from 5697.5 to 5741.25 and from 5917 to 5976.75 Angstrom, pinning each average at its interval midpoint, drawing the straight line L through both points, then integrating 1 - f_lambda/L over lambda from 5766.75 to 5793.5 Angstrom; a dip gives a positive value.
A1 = 1.74 Angstrom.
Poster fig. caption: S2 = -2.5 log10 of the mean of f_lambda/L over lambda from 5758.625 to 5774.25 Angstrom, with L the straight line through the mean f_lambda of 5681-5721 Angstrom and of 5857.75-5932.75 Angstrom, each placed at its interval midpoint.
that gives 0.04 mag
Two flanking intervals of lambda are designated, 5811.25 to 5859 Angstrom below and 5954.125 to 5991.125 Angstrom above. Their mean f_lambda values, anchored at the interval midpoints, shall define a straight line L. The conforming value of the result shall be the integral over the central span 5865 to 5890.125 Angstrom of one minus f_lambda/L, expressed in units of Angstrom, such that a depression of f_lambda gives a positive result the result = 0.9 Angstrom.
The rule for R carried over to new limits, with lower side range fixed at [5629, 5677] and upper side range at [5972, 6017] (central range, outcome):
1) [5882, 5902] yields 0.113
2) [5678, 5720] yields -0.053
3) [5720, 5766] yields -0.041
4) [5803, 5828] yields -0.028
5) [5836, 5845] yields -0.065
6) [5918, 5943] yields 0.002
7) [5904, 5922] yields -0.014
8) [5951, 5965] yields 0.002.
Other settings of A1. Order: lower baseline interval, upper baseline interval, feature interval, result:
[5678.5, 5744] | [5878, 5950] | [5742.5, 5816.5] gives 1.8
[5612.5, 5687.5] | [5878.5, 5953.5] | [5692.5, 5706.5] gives -0.4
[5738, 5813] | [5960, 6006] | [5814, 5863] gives -2.1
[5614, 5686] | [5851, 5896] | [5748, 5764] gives -0.3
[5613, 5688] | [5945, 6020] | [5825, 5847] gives -1.4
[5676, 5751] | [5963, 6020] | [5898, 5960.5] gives 1.6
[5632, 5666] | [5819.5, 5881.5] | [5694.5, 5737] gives -1.0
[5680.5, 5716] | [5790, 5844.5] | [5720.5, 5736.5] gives 0.0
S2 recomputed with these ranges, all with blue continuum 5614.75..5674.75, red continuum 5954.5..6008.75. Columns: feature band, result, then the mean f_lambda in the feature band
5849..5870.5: -0.04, 4.73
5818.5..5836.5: -0.06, 4.79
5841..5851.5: -0.09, 4.96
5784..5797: 0.01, 4.51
